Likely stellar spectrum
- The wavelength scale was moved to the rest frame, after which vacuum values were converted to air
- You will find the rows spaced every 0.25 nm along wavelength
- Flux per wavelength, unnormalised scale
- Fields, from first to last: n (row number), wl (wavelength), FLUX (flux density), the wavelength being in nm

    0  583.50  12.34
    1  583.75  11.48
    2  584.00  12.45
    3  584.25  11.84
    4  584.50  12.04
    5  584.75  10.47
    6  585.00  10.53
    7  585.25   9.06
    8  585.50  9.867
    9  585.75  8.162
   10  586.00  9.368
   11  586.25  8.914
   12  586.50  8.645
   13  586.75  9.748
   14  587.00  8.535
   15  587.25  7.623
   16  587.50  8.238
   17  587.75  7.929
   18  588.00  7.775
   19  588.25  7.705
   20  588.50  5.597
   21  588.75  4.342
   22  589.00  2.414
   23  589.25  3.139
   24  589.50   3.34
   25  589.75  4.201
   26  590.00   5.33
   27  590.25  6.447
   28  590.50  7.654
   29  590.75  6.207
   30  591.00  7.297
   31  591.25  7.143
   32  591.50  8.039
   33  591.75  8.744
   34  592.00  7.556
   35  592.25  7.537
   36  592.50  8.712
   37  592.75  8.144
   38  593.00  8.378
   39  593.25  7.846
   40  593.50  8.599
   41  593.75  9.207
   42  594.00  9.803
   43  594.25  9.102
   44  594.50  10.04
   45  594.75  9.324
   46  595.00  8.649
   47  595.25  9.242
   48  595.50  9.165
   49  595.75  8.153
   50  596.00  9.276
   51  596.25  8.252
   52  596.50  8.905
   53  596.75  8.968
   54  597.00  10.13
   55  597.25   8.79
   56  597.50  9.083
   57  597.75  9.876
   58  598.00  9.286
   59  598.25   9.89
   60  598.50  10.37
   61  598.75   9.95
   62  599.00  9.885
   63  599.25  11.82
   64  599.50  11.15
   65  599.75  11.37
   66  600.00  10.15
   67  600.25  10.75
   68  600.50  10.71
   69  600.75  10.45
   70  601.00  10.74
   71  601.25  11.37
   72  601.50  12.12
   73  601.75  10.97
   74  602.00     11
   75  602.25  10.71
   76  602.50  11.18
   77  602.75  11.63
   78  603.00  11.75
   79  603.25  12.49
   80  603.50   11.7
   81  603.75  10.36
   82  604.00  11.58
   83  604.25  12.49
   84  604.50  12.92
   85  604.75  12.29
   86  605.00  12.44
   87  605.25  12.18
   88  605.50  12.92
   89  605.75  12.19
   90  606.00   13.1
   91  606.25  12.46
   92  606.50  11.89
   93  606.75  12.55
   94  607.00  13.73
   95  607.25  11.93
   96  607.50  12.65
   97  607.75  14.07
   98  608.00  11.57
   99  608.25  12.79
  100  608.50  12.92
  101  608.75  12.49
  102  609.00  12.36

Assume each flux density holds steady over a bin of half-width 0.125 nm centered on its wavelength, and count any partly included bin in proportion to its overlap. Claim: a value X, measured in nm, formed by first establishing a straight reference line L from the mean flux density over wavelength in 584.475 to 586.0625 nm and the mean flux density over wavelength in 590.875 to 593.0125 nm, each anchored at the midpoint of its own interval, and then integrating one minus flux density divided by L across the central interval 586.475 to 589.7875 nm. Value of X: 0.99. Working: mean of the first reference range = 9.82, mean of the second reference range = 7.93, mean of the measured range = 6.36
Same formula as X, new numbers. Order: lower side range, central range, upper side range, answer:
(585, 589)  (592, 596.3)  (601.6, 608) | 0.40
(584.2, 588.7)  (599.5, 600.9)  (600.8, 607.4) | 0.07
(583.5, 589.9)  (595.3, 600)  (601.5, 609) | 0.39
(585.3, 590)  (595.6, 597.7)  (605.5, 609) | 0.13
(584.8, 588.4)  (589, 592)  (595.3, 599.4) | 0.99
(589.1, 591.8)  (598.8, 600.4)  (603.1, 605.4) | -0.13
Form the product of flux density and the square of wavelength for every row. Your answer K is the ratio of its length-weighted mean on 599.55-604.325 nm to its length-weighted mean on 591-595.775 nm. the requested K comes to 1.35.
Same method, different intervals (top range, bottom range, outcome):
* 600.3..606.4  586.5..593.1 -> 1.79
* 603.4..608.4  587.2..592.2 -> 2.07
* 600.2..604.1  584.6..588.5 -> 1.35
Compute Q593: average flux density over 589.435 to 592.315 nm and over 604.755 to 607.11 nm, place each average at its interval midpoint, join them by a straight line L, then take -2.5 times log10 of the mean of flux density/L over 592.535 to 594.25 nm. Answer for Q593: -0.14 mag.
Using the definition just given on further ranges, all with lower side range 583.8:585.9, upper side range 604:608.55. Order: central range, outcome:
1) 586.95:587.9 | 0.32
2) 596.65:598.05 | 0.25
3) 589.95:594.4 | 0.38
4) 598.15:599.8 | 0.12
